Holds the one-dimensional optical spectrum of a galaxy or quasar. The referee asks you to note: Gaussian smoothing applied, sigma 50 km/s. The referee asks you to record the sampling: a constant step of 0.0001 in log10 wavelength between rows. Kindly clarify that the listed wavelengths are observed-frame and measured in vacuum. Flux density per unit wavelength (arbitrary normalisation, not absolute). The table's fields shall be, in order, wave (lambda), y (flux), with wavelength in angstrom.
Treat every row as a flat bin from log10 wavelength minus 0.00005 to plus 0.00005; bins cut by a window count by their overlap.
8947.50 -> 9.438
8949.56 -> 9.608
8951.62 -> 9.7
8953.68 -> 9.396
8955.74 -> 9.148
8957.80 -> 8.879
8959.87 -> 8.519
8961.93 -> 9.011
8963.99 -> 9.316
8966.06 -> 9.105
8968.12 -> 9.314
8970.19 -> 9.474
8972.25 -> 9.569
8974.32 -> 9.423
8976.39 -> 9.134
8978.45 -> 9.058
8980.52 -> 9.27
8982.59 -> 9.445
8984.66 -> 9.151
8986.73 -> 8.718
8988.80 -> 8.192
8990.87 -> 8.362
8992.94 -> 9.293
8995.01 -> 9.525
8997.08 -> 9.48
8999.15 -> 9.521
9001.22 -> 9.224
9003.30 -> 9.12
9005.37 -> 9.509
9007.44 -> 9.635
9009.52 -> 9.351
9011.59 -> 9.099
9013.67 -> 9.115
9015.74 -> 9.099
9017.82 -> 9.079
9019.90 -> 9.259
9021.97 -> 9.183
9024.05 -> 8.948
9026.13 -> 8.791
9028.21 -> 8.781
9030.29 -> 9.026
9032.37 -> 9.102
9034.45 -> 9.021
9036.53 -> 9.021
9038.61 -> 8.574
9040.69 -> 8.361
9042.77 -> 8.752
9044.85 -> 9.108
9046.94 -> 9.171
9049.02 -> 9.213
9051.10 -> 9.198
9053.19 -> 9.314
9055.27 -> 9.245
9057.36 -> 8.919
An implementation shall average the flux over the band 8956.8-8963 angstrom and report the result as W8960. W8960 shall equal 8.81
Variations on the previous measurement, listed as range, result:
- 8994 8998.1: 9.51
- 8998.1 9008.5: 9.4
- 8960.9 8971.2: 9.24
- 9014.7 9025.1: 9.11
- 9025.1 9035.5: 8.94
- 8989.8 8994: 8.83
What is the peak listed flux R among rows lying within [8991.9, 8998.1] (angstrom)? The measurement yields 9.525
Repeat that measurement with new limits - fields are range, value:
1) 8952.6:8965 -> 9.396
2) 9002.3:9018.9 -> 9.635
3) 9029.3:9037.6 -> 9.102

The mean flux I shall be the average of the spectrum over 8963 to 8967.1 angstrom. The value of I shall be 9.21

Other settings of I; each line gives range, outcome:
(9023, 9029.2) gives 8.83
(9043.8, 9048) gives 9.14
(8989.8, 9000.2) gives 9.24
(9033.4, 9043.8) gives 8.75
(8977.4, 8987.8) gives 9.13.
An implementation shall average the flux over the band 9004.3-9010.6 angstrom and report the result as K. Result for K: 9.5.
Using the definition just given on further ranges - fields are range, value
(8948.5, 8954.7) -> 9.57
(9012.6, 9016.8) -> 9.1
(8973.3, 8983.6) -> 9.26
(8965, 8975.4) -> 9.37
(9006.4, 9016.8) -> 9.26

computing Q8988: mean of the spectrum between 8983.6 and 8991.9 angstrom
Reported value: 8.61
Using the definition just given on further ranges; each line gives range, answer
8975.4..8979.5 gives 9.11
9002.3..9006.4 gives 9.32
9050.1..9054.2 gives 9.24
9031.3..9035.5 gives 9.06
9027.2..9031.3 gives 8.9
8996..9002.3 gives 9.41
